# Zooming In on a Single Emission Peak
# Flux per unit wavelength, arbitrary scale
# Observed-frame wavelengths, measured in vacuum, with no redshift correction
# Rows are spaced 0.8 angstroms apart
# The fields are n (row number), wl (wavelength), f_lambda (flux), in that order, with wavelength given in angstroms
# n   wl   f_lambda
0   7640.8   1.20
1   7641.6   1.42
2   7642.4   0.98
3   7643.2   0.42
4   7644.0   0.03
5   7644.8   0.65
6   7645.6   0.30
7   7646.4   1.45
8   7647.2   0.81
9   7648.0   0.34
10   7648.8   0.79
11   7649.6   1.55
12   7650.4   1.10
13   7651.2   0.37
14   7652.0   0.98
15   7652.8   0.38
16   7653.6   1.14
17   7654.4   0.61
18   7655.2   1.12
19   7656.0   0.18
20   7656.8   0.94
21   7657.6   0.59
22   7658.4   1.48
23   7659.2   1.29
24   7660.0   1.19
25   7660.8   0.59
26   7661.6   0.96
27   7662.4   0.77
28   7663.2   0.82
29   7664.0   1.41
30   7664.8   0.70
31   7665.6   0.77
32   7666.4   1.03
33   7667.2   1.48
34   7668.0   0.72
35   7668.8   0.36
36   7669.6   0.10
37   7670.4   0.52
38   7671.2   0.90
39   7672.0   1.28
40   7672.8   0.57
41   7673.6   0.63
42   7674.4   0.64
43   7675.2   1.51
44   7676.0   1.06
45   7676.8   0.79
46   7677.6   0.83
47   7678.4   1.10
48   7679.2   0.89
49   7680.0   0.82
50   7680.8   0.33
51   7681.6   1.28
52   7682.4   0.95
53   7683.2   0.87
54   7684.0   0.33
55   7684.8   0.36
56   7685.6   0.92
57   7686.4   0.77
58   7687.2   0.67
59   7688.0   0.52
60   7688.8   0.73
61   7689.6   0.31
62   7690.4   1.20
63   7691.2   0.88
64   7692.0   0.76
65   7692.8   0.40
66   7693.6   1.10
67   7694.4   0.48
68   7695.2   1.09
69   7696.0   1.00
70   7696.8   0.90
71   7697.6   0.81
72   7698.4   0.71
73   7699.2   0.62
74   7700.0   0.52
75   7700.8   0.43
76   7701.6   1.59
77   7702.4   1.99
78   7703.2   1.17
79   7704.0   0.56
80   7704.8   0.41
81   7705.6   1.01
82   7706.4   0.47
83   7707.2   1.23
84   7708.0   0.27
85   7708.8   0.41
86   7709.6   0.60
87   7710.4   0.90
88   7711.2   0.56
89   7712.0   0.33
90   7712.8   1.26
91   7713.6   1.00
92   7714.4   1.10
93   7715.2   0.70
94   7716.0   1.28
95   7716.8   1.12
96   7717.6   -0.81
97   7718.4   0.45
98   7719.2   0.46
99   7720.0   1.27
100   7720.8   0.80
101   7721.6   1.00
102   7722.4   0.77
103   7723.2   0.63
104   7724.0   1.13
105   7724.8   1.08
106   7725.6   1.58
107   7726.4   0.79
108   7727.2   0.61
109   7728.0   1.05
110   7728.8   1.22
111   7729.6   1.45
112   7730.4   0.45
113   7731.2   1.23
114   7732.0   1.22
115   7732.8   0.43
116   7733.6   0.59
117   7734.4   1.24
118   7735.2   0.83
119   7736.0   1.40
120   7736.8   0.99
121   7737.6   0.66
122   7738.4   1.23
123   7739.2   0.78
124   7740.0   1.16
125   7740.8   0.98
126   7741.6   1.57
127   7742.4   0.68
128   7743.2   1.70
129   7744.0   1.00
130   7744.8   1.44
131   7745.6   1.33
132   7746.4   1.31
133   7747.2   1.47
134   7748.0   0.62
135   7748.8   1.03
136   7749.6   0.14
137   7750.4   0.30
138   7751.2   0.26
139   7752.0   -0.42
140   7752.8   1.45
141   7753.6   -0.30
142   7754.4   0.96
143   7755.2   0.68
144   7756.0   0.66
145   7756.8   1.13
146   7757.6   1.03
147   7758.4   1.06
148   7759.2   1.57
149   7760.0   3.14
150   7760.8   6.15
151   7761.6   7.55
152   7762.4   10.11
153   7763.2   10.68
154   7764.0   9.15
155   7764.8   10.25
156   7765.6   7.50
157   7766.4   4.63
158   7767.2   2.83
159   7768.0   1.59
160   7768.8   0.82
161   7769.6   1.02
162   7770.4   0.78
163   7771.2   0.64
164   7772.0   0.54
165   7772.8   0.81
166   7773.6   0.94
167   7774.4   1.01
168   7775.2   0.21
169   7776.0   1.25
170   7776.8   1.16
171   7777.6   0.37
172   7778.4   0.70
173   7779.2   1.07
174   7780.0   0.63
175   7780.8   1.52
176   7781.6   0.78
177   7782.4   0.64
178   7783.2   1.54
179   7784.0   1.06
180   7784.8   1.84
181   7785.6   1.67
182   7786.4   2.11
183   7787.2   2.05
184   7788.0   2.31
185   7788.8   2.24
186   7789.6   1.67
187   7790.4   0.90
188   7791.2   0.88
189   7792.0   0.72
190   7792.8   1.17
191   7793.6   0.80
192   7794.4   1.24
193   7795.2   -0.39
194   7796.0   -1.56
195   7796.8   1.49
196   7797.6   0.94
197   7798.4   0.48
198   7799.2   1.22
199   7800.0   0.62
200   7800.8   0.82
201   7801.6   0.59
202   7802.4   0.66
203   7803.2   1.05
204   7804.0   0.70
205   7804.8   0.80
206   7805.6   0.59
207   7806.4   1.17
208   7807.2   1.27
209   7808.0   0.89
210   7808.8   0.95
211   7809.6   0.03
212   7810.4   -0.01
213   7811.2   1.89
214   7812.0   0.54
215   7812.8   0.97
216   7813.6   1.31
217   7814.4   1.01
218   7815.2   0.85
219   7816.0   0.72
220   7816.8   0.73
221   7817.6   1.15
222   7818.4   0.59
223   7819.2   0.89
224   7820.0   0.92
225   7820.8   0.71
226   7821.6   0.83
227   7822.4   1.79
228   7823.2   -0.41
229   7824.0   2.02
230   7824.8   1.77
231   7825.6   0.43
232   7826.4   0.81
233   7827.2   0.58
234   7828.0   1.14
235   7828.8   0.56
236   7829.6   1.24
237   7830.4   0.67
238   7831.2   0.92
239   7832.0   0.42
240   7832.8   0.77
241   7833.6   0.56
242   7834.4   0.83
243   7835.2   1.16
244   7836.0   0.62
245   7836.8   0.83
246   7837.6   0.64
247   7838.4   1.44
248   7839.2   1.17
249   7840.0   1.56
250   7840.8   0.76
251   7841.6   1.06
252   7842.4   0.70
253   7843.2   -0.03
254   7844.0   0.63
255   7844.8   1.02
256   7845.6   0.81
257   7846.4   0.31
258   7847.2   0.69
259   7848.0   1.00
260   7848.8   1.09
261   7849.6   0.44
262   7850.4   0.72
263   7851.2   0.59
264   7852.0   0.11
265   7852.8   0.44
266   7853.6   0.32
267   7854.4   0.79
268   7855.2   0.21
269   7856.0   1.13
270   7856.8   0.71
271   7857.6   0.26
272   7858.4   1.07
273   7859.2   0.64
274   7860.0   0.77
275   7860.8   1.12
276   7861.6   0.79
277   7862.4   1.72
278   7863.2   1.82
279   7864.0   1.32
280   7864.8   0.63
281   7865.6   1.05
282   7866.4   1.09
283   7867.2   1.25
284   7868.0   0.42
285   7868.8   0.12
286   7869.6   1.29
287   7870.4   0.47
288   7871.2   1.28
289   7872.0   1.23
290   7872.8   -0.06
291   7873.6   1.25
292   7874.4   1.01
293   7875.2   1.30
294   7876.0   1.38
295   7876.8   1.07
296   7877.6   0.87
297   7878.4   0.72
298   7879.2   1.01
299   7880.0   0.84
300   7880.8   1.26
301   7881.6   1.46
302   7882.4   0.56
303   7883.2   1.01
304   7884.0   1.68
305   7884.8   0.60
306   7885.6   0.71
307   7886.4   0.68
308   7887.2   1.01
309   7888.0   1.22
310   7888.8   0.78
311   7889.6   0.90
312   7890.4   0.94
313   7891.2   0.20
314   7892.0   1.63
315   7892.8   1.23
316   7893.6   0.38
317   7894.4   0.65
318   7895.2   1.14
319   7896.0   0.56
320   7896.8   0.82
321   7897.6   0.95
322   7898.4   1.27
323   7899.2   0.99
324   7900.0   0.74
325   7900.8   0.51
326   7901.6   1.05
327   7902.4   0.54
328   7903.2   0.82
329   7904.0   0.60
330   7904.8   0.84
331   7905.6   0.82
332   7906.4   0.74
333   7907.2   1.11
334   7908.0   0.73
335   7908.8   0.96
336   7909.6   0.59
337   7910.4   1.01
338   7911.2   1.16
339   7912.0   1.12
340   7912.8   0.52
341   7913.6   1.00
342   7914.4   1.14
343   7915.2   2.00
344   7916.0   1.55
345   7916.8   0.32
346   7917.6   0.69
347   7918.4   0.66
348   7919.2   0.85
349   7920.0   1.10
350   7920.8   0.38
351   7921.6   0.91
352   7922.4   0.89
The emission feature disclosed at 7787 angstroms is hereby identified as [N II]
